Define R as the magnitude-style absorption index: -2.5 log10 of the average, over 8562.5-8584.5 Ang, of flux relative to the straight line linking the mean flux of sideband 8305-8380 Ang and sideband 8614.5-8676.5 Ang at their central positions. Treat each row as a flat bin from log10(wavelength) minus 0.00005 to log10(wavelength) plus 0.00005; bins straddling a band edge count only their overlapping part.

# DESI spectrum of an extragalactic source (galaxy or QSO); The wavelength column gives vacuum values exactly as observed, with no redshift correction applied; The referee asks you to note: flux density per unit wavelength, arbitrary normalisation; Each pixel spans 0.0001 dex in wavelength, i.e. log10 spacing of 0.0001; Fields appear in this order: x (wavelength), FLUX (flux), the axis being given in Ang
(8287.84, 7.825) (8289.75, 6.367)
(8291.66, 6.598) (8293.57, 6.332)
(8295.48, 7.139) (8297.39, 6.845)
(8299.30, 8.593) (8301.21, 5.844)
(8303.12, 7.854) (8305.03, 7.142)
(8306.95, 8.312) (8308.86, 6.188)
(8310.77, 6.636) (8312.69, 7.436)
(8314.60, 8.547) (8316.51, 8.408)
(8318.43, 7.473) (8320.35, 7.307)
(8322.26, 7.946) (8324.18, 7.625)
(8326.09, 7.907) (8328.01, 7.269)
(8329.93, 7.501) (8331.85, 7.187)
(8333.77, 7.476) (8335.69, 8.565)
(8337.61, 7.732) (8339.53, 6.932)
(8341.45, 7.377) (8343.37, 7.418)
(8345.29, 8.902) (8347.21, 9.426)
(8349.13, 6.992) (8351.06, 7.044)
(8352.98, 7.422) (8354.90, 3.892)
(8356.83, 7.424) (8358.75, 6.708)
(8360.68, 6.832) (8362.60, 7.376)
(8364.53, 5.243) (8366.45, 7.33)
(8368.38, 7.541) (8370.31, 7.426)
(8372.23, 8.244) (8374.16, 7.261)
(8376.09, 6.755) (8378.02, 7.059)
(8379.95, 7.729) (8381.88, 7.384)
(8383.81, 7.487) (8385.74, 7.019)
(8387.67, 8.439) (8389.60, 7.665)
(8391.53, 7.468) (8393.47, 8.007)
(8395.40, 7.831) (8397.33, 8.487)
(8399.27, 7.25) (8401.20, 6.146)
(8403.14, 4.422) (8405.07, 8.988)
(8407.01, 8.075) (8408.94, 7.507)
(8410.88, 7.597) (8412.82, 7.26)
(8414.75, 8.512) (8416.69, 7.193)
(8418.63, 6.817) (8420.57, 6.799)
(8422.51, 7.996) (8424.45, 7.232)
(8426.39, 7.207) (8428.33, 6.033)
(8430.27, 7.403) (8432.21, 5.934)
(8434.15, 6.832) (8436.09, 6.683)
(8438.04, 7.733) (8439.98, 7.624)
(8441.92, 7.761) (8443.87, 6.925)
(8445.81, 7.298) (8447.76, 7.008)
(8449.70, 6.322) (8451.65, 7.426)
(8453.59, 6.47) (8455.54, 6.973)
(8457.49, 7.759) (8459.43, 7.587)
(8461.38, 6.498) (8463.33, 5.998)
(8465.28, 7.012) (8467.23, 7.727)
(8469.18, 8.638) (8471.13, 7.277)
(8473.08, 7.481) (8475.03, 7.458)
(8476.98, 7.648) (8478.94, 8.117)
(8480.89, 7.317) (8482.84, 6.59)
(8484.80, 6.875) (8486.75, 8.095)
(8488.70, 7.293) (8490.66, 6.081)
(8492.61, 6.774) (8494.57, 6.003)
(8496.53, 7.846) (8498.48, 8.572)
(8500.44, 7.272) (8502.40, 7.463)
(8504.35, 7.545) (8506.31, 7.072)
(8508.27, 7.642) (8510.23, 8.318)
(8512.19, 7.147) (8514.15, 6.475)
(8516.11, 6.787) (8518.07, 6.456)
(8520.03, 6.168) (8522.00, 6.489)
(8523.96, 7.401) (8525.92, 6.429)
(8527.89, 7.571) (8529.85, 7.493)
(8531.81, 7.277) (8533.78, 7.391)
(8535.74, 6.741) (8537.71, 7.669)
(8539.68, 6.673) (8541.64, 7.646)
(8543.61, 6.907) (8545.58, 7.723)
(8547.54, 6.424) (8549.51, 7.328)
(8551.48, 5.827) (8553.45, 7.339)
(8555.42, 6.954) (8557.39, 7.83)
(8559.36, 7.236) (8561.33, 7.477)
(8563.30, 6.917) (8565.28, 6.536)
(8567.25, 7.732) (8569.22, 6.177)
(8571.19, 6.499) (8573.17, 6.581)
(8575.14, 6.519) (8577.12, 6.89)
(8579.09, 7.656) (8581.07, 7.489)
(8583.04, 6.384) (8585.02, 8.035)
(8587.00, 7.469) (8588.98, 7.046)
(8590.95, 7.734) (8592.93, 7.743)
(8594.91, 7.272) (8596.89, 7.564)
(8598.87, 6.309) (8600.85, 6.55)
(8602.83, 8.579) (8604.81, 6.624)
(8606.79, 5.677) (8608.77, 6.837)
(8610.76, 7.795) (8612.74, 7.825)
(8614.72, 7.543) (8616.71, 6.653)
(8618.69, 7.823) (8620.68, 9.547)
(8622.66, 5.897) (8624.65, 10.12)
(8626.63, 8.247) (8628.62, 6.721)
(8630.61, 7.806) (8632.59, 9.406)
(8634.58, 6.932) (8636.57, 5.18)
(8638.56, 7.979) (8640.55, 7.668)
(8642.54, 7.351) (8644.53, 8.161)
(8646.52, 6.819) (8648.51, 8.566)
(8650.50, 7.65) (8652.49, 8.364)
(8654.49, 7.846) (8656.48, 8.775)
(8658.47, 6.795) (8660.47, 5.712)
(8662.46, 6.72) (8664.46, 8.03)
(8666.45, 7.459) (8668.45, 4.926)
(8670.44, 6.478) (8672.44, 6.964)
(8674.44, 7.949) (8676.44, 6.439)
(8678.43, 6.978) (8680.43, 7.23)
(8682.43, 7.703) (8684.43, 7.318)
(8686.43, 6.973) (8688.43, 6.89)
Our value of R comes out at 0.086 mag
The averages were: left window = 7.37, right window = 7.47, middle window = 6.88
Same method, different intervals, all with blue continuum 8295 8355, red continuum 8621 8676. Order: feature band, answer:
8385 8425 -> 0.00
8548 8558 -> 0.07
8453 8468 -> 0.07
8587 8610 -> 0.05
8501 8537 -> 0.05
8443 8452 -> 0.08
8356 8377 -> 0.06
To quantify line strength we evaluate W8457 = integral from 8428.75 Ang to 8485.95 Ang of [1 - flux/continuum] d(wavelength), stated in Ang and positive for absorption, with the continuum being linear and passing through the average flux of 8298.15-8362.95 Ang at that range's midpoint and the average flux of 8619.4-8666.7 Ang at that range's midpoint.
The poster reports 2.6 Ang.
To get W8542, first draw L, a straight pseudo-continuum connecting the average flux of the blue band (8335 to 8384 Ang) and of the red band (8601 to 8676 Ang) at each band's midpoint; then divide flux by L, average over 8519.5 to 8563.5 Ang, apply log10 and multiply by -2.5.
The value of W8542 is 0.04 mag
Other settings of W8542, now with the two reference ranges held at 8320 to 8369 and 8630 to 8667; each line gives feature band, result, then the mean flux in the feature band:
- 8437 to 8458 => 0.03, 7.19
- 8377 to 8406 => -0.01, 7.42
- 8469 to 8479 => -0.04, 7.67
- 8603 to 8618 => 0.06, 7.1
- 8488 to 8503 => 0.04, 7.15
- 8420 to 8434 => 0.07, 6.94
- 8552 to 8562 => 0.03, 7.29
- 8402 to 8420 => 0.00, 7.35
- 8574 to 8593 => 0.03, 7.27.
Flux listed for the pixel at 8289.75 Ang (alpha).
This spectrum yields 6.367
